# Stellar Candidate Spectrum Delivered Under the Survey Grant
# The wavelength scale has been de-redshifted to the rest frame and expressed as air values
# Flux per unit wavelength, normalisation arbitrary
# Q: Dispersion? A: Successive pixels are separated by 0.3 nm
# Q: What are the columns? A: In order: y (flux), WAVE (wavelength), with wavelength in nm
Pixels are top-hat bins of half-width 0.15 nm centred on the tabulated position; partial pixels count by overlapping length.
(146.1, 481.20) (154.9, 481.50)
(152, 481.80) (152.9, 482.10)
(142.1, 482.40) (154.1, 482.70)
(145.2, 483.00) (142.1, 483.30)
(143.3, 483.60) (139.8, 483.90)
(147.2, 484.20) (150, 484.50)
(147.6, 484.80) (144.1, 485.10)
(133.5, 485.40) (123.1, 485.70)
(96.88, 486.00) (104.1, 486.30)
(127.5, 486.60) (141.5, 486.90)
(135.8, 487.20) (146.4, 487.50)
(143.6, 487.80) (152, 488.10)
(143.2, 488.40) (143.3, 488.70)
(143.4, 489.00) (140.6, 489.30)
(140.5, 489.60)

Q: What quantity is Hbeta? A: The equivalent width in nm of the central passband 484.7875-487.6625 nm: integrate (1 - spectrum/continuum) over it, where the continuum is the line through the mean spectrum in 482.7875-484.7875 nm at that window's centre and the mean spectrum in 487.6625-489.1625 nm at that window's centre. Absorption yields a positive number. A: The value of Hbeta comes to 0.31 nm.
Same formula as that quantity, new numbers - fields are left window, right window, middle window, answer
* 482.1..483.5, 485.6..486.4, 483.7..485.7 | -0.31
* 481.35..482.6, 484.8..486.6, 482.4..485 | -0.15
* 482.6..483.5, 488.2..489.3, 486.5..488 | 0.05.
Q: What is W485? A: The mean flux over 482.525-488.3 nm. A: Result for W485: 138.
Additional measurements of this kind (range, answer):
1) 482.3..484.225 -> 145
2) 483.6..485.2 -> 146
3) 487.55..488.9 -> 146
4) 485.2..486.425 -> 116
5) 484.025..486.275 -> 133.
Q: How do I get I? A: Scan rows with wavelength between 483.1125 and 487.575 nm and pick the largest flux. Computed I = 150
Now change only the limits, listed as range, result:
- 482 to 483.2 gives 154.1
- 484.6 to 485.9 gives 147.6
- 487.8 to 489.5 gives 152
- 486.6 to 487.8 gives 146.4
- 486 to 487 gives 141.5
